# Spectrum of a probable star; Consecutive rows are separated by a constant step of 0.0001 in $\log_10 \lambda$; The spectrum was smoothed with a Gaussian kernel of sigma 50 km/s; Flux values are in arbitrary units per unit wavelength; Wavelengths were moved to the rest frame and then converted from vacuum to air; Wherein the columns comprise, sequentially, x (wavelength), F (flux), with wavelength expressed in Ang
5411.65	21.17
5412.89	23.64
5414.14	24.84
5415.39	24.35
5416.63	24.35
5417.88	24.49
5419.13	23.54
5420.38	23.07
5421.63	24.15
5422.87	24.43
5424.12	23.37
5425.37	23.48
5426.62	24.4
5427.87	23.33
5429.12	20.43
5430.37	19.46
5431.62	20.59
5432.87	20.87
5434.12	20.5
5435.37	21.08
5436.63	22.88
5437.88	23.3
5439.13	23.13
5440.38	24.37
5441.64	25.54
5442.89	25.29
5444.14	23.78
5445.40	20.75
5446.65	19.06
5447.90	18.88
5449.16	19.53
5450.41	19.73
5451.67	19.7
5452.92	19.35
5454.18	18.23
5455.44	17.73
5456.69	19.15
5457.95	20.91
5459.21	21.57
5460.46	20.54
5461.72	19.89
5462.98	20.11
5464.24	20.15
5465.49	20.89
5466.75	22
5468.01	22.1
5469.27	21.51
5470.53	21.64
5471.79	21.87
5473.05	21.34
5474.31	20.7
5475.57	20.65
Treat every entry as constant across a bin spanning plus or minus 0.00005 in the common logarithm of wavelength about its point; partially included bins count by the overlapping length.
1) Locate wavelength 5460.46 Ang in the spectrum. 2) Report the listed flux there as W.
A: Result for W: 20.54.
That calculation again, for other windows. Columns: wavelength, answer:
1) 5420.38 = 23.07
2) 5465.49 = 20.89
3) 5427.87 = 23.33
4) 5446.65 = 19.06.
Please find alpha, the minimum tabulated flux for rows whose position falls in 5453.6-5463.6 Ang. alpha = 17.73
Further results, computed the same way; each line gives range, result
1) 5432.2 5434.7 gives 20.5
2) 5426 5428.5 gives 23.33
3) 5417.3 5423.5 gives 23.07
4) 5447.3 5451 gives 18.88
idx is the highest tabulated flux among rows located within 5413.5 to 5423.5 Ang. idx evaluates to 24.84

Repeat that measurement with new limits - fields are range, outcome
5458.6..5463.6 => 21.57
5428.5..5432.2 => 20.59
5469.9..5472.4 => 21.87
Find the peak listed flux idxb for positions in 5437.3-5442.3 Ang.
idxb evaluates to 25.54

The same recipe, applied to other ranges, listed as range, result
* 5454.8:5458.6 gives 20.91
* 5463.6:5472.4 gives 22.1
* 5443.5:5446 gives 23.78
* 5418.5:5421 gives 23.54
